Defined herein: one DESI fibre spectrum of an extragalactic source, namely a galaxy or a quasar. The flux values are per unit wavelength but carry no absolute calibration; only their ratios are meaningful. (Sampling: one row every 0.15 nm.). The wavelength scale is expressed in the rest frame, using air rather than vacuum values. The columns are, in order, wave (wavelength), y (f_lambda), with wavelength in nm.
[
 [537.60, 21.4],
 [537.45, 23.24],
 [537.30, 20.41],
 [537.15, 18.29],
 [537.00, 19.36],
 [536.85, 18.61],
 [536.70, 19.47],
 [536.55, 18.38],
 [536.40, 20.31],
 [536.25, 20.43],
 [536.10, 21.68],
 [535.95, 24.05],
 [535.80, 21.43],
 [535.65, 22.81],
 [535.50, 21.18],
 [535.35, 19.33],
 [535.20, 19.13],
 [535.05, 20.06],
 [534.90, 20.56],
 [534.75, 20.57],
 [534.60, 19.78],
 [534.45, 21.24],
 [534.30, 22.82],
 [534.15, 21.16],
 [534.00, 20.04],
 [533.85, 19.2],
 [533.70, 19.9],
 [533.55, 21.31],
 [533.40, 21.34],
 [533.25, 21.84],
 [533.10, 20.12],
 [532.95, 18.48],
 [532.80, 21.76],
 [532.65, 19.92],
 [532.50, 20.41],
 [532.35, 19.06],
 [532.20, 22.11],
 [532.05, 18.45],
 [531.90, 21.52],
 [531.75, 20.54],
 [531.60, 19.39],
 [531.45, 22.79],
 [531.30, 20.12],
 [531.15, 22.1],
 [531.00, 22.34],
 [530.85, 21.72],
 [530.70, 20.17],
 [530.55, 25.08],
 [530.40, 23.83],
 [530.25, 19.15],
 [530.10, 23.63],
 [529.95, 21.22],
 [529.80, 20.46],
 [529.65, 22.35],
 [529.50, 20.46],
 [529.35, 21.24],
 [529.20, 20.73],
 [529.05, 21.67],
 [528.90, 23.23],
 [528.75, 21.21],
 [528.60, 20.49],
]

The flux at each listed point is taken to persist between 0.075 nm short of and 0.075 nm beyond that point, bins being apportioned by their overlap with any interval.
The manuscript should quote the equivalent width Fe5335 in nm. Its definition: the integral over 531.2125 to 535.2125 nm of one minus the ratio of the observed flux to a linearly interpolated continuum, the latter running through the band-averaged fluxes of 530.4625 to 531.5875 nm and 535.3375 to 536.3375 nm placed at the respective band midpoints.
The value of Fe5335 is 0.23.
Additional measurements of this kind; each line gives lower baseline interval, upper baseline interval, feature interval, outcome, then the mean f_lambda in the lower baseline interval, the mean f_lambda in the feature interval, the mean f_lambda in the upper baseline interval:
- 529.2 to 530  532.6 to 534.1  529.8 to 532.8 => -0.06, 21.1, 21.2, 20.4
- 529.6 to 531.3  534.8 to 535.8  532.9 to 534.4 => 0.03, 21.9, 20.7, 20.6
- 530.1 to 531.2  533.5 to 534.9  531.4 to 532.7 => 0.07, 22.2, 20.4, 20.7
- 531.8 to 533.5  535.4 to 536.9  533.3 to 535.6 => 0.01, 20.5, 20.5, 20.8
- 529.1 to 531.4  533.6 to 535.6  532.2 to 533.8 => 0.03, 21.7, 20.5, 20.4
